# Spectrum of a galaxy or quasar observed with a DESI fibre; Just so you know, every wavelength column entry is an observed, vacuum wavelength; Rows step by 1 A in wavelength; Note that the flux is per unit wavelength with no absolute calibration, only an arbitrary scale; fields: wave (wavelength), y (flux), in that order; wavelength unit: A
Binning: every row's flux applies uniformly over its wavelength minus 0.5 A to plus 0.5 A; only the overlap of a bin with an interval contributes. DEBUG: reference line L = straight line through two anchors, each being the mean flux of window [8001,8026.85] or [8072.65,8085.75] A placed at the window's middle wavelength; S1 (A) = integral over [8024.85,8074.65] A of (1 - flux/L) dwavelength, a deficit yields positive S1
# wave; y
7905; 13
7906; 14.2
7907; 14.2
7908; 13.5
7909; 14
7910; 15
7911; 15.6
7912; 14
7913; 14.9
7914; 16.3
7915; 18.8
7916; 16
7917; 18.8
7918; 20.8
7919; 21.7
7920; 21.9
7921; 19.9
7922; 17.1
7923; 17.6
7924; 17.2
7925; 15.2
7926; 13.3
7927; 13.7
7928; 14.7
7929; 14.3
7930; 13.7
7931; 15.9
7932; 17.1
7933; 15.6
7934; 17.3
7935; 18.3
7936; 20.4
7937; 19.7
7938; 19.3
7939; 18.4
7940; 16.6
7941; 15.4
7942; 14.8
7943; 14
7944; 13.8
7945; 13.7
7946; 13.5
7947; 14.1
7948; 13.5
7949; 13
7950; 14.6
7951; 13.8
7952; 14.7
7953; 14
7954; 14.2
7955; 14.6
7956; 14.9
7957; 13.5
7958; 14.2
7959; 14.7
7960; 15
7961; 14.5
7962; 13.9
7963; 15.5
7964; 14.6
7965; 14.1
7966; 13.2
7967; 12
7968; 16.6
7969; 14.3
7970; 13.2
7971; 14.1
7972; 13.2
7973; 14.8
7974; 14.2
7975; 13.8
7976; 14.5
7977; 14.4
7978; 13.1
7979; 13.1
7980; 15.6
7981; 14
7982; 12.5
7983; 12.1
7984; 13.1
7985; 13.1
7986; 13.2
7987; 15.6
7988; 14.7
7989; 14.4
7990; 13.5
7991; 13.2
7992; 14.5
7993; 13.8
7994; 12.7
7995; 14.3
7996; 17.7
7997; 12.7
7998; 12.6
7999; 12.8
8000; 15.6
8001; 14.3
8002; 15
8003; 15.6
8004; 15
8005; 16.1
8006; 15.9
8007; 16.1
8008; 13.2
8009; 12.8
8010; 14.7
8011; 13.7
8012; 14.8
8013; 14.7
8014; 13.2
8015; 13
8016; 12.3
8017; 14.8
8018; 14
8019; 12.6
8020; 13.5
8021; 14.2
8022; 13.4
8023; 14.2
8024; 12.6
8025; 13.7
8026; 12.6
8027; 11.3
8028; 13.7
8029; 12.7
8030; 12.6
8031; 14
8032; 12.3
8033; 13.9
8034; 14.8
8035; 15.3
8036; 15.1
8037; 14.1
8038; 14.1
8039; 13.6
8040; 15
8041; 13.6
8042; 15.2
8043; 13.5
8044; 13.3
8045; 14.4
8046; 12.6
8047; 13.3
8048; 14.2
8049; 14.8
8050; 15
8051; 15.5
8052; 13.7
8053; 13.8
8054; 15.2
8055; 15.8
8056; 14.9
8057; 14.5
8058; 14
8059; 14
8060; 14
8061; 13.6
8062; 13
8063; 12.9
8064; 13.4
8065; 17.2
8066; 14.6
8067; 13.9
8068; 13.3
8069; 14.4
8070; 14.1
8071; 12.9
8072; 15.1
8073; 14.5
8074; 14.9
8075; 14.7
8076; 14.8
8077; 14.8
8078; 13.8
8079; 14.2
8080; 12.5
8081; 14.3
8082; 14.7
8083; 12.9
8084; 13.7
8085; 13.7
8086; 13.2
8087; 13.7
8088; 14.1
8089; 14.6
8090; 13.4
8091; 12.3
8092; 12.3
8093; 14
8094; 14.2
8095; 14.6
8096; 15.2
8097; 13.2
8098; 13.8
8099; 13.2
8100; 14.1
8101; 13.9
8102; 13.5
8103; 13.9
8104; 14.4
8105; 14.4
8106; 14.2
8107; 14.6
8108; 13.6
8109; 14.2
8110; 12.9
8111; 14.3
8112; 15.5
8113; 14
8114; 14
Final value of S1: 0.1 A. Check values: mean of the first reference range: 14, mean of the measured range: 14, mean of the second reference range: 14.1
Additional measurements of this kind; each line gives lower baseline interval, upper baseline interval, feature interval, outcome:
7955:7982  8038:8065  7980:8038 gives 1.1 A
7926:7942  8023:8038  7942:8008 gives 4.6 A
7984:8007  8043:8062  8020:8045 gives 1.0 A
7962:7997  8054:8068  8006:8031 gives 1.0 A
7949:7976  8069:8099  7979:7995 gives 0.5 A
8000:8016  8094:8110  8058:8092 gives 0.5 A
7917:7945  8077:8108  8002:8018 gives 1.1 A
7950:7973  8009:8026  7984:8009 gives -0.9 A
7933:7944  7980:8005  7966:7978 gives 1.0 A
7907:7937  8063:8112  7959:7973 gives 1.5 A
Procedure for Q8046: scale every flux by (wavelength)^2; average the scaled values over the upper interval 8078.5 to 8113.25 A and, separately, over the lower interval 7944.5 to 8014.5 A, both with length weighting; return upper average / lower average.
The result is 1.01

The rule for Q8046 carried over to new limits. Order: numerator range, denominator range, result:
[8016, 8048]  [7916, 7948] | 0.84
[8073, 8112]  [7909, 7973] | 0.93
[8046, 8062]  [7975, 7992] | 1.06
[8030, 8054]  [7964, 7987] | 1.04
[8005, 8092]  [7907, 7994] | 0.95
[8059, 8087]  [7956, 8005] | 1.02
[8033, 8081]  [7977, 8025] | 1.03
